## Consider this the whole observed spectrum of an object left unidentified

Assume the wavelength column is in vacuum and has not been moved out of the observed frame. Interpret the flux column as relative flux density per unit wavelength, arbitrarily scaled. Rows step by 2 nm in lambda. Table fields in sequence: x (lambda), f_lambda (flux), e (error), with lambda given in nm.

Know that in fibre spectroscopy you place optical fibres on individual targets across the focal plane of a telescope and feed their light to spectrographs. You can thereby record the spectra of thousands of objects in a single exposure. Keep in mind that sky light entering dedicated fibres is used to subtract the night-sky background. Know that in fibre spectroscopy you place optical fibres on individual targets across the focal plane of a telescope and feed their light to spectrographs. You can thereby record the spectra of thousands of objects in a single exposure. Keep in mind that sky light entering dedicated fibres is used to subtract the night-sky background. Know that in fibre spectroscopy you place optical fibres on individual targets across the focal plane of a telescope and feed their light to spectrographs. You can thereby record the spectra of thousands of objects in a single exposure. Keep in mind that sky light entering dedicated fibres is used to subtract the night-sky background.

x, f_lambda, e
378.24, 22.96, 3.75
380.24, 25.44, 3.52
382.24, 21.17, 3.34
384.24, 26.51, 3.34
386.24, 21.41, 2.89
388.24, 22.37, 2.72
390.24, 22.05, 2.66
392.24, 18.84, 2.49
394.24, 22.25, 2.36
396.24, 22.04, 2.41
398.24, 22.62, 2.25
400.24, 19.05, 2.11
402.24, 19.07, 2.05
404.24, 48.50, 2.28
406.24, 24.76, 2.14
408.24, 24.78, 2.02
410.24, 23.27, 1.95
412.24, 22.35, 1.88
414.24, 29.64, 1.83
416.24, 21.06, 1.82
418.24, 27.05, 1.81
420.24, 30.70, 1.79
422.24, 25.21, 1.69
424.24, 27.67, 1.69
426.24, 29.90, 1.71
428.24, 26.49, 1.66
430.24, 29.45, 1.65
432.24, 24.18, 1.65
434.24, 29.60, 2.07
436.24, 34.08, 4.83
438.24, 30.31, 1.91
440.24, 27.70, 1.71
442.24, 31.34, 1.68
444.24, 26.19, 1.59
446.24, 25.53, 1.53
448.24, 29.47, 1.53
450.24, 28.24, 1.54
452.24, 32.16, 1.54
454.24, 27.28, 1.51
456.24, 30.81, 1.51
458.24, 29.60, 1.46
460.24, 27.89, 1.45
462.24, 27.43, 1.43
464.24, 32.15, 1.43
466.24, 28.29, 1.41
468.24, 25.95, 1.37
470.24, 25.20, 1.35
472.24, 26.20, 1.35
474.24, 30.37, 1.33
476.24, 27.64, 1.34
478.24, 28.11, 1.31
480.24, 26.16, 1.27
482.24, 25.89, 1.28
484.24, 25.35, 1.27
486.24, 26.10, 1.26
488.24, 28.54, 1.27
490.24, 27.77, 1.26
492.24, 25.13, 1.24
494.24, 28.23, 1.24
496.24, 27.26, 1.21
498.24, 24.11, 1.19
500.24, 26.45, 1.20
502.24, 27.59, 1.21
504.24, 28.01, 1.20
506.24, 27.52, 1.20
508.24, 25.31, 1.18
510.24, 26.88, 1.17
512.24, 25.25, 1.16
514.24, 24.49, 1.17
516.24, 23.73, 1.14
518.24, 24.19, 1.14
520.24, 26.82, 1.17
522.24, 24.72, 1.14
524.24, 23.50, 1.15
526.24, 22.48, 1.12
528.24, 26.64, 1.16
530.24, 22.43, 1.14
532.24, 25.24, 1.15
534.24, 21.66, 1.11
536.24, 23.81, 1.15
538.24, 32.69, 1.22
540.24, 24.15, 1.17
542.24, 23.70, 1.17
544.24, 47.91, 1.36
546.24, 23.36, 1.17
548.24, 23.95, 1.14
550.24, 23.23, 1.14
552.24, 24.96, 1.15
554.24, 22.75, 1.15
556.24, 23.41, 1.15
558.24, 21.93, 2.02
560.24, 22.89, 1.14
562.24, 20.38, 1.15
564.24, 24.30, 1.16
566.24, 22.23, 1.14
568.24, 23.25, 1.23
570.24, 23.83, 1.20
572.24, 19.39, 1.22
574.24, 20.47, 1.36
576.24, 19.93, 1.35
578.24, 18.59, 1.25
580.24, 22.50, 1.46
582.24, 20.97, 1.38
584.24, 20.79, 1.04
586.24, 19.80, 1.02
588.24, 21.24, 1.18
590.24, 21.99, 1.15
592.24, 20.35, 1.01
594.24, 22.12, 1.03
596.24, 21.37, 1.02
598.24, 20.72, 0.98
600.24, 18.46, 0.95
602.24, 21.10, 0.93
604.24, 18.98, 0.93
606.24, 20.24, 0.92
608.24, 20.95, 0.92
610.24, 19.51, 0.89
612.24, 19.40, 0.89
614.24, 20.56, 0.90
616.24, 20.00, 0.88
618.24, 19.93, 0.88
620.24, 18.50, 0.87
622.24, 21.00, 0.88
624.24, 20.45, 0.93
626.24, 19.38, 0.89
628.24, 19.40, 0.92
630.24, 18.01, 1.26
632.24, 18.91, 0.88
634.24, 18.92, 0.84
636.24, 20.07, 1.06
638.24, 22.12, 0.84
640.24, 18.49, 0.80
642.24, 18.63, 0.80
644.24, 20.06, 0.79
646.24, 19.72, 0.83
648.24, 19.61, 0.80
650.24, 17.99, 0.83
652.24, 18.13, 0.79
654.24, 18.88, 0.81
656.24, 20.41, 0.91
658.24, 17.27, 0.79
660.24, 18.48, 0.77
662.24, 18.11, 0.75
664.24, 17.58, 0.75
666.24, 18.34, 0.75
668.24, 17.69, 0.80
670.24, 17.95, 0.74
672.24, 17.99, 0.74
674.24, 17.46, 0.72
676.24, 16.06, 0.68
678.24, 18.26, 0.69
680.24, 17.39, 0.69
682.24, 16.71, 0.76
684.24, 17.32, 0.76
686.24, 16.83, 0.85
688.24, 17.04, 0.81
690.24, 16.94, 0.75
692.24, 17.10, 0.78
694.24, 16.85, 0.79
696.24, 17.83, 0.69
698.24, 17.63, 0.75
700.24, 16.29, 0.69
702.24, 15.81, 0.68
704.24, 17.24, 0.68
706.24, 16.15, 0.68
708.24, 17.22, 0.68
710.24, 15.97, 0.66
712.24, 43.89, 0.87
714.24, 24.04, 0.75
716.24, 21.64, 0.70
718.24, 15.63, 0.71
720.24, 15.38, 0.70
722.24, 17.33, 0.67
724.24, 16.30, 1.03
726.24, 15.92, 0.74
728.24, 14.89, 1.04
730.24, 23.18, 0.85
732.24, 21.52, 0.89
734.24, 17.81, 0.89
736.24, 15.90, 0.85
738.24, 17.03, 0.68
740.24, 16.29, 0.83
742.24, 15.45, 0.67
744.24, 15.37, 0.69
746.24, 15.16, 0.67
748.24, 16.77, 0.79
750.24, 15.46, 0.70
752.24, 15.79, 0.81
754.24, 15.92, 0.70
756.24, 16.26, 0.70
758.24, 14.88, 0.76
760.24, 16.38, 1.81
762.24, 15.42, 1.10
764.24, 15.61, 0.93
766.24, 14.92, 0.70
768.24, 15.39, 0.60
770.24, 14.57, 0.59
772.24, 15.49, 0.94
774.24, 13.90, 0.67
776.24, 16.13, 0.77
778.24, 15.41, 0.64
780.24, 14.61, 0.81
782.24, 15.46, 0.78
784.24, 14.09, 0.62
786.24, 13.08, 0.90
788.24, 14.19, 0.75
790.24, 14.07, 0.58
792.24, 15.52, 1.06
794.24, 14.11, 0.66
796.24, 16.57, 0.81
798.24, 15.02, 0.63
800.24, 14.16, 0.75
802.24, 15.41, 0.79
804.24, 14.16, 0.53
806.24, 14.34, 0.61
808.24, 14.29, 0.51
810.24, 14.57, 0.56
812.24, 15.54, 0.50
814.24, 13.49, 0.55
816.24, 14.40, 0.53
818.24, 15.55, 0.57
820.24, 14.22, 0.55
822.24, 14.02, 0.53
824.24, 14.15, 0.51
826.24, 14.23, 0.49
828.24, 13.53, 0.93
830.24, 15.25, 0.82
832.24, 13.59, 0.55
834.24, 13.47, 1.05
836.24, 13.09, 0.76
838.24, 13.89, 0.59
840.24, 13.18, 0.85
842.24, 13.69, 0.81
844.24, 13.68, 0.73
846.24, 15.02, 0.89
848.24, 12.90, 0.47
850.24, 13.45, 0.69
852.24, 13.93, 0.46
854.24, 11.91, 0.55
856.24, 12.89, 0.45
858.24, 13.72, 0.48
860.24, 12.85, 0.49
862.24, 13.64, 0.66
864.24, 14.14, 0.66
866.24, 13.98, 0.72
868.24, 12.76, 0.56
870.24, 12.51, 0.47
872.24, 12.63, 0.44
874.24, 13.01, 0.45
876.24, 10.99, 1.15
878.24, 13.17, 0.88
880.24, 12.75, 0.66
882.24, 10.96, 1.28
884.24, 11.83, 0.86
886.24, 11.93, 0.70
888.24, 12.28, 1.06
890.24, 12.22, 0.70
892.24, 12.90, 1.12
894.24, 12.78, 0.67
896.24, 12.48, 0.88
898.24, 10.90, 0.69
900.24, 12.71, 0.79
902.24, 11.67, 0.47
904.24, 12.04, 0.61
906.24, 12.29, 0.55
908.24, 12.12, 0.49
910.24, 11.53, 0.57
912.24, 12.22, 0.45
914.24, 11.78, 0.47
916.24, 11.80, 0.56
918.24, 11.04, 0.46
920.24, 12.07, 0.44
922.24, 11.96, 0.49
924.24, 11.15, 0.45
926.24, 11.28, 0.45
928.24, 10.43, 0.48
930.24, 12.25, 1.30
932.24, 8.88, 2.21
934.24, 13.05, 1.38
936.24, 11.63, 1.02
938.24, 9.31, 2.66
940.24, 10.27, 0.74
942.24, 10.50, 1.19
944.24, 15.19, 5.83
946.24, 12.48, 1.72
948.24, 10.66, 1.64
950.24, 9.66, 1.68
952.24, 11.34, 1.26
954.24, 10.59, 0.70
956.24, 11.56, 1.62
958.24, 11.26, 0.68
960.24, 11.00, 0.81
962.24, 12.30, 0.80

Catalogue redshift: 0.09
